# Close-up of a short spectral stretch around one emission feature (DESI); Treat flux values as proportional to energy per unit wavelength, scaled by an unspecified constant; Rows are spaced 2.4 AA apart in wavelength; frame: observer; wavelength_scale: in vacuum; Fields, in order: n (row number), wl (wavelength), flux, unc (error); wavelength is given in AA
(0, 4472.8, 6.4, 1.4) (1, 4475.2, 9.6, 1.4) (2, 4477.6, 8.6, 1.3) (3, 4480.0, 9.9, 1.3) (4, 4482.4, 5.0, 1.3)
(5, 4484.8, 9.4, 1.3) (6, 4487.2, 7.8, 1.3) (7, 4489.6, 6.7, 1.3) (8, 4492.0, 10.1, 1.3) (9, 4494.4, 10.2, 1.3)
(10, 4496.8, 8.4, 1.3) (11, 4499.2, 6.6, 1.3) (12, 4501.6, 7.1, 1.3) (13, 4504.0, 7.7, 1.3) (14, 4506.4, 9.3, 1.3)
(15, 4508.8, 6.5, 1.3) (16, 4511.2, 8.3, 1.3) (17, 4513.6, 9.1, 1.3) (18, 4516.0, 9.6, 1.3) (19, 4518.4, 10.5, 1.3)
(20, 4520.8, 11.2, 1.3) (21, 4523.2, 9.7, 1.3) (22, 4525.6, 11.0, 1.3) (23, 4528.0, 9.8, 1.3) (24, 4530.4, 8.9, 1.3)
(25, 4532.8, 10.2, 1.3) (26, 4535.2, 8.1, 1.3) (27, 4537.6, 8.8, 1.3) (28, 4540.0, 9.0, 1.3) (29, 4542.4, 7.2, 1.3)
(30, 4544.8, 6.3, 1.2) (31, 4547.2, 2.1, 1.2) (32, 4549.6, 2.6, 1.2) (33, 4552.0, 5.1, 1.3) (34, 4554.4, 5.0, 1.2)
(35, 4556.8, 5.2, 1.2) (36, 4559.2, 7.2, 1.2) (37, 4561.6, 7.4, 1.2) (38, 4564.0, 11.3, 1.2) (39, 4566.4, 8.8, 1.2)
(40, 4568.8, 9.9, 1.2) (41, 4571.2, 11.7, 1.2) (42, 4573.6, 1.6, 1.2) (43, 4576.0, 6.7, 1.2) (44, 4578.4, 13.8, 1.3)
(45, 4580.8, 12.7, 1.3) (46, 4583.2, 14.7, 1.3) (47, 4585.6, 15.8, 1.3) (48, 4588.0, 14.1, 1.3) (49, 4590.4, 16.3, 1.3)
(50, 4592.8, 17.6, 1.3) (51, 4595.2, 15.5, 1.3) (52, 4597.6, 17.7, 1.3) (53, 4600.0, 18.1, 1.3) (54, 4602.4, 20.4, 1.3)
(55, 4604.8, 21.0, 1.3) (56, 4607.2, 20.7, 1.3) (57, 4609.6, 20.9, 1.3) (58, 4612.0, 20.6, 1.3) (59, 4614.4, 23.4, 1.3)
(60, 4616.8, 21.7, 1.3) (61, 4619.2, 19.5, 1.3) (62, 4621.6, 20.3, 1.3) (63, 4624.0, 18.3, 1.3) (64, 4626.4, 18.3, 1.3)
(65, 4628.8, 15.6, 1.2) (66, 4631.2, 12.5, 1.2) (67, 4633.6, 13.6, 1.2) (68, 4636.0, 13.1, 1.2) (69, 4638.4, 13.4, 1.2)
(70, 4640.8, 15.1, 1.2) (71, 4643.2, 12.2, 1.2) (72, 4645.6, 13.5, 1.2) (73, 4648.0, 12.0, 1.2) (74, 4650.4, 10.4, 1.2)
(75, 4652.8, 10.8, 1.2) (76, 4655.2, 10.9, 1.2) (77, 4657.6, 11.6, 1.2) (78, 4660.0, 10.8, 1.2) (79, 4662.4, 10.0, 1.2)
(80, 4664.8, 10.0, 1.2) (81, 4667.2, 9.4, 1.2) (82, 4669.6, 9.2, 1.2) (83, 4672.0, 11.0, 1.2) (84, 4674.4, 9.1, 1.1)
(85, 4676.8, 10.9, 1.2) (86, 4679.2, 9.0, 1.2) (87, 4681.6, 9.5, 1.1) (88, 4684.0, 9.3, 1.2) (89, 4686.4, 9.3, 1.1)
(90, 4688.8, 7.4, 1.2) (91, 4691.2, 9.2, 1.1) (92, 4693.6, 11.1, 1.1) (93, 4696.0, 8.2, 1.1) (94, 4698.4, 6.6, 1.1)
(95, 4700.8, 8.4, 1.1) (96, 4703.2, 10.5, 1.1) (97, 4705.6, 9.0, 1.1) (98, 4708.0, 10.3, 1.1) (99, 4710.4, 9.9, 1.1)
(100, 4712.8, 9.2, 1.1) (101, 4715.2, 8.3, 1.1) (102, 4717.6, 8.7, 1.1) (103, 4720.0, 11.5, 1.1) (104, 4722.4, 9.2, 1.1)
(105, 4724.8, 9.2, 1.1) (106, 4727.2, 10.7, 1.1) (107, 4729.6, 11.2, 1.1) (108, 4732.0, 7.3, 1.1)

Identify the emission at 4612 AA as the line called C IV 1549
